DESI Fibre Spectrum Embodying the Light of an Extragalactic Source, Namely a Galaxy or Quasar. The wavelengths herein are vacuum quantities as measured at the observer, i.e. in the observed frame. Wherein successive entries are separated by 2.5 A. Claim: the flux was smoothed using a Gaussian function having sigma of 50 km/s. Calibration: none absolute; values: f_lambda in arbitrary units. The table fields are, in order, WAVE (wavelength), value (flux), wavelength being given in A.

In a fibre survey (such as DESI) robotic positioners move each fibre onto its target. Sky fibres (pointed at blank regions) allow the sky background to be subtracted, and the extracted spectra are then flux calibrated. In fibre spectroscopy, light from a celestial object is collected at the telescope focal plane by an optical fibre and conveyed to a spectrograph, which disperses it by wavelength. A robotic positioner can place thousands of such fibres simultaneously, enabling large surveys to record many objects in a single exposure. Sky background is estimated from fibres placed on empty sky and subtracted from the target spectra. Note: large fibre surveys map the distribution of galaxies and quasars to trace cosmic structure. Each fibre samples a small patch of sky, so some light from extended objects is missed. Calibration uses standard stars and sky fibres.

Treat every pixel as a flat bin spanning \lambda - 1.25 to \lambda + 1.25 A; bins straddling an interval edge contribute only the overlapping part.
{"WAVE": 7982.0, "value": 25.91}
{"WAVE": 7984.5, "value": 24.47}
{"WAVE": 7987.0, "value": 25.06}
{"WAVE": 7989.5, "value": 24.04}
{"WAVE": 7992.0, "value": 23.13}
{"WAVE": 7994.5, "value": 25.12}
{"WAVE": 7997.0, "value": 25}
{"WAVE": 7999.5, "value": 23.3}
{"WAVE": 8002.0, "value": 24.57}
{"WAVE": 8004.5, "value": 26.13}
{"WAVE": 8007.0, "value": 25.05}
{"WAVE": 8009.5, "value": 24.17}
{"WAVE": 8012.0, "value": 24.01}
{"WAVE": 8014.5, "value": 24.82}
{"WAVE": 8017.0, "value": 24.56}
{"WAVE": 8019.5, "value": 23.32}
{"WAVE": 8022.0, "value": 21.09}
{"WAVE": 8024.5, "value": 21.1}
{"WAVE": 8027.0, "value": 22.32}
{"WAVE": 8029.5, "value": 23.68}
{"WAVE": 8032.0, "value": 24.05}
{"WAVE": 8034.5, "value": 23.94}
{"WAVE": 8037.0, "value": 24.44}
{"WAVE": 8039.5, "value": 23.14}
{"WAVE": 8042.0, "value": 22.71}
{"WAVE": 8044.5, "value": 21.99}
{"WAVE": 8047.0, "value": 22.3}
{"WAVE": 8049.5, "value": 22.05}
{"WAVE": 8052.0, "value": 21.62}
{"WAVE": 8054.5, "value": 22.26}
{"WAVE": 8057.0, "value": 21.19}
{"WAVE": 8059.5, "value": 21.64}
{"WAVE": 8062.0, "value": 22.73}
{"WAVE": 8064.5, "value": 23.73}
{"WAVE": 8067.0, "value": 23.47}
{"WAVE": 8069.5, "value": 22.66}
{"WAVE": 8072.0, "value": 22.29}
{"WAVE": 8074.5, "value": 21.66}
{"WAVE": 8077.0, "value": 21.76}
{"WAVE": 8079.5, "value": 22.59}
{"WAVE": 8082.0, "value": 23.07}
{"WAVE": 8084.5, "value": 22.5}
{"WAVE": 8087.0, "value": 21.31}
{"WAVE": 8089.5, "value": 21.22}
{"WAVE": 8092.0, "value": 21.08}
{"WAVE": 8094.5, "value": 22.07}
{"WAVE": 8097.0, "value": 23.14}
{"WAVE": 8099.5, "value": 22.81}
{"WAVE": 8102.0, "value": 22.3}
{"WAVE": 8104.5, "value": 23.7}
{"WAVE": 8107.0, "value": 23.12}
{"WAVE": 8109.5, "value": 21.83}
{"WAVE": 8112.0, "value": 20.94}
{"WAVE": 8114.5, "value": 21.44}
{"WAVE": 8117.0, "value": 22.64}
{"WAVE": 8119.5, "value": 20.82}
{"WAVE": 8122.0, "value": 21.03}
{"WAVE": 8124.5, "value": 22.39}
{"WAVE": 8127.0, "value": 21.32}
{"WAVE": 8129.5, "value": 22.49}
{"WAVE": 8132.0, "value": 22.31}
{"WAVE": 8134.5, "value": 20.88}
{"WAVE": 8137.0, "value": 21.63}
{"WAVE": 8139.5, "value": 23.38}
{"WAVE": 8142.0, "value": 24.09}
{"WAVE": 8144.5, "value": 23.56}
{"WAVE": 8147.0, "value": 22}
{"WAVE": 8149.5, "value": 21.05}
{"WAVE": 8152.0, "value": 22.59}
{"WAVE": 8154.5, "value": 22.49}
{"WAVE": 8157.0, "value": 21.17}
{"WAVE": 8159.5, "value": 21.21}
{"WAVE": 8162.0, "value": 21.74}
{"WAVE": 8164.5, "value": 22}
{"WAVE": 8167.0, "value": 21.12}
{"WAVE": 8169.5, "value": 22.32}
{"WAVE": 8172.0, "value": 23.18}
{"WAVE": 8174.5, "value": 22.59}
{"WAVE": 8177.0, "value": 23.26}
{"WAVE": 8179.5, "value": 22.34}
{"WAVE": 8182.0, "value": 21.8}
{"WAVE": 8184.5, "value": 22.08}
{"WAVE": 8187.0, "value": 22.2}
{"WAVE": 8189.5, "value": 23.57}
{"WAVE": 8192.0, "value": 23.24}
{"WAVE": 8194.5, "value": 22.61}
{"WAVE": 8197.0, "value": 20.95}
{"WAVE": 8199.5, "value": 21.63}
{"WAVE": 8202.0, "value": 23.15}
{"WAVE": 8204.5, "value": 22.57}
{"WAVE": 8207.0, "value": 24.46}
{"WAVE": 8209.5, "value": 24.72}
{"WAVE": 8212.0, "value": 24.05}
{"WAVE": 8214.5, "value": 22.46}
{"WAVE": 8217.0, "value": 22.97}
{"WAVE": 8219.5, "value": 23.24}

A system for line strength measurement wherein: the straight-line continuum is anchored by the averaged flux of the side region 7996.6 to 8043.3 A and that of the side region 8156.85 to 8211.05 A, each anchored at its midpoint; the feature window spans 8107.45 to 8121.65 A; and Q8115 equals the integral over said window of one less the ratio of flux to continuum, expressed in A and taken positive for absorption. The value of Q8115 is 0.9 A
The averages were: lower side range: 23.7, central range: 21.6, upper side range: 22.5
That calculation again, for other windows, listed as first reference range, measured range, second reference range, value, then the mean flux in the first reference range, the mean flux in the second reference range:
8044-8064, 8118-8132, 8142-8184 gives 0.29 A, 22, 22.2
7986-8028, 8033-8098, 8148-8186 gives 2.35 A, 23.9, 22.1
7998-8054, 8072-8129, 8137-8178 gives 1.85 A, 23.4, 22.3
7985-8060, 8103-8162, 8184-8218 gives 2.63 A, 23.4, 22.9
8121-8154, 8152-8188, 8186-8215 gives 0.79 A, 22.2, 23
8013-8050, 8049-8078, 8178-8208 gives 0.87 A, 23.1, 22.5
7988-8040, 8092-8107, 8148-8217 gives 0.31 A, 23.9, 22.5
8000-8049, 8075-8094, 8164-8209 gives 1.01 A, 23.5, 22.5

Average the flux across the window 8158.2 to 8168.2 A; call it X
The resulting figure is 21.5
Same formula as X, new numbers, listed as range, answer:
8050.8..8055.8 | 21.9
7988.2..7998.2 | 24.3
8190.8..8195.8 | 22.9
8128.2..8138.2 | 21.8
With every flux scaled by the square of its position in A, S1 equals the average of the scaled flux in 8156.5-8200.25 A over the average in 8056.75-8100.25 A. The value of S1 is 1.0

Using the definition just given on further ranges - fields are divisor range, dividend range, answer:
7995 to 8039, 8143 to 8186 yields 0.96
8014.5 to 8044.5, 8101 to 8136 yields 0.97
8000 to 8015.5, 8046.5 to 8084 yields 0.92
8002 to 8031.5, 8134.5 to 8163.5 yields 0.97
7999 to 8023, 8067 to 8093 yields 0.93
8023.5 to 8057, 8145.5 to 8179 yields 1.00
